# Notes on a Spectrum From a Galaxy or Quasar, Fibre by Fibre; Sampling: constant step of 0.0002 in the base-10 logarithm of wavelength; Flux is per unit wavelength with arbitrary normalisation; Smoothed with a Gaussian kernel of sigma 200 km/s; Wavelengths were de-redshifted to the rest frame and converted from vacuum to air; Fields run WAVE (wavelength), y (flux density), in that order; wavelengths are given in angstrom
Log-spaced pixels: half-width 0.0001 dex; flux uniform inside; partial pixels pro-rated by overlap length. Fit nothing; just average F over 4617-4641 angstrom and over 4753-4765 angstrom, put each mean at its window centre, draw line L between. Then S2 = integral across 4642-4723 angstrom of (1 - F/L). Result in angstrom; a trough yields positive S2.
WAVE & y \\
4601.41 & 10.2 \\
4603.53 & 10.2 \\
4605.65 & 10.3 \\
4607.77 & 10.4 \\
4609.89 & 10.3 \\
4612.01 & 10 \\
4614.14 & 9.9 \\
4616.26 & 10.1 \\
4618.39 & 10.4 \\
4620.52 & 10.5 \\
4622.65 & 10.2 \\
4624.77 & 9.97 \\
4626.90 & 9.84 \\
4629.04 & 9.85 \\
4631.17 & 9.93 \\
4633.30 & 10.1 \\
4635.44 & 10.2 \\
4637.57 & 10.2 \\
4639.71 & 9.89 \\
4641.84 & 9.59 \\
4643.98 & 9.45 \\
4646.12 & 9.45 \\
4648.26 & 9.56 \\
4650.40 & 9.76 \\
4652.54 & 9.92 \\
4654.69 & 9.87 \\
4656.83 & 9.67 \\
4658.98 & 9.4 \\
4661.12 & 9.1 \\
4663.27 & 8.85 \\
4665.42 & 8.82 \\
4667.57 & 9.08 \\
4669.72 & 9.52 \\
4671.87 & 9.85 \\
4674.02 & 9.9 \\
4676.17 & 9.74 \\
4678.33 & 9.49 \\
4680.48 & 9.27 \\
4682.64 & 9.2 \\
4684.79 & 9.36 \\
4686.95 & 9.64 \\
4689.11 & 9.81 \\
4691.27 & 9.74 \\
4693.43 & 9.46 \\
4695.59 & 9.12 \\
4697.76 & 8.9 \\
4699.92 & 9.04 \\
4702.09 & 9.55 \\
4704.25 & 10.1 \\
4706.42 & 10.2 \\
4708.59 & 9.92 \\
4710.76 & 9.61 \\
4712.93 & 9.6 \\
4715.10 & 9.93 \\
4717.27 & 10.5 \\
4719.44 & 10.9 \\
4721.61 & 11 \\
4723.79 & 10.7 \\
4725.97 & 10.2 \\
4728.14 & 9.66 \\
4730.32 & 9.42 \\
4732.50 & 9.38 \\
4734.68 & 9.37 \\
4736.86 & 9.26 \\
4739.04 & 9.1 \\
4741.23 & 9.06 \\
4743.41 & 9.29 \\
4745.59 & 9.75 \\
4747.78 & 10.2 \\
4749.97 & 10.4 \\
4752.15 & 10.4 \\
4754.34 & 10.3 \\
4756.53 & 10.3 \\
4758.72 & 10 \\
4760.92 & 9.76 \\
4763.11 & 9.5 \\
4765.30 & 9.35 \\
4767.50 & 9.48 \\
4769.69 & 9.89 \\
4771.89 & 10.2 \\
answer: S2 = 3.19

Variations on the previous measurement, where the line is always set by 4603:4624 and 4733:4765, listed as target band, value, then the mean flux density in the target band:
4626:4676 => 2.3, 9.64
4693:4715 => 0.7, 9.57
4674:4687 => 0.7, 9.47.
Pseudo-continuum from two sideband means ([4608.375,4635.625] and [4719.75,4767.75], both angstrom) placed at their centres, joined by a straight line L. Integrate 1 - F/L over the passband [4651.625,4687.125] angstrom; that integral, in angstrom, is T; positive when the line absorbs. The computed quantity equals 1.96 angstrom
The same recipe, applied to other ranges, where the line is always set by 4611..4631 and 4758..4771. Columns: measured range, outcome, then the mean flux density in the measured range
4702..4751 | -0.5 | 9.88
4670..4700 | 1.2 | 9.48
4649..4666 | 0.9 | 9.44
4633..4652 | 0.4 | 9.79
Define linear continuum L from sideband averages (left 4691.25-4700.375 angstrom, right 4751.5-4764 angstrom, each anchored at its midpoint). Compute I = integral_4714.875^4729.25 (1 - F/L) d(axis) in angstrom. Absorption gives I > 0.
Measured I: -1.3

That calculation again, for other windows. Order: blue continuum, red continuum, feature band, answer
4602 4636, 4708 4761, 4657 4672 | 1.2 angstrom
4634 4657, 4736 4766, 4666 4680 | 0.3 angstrom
